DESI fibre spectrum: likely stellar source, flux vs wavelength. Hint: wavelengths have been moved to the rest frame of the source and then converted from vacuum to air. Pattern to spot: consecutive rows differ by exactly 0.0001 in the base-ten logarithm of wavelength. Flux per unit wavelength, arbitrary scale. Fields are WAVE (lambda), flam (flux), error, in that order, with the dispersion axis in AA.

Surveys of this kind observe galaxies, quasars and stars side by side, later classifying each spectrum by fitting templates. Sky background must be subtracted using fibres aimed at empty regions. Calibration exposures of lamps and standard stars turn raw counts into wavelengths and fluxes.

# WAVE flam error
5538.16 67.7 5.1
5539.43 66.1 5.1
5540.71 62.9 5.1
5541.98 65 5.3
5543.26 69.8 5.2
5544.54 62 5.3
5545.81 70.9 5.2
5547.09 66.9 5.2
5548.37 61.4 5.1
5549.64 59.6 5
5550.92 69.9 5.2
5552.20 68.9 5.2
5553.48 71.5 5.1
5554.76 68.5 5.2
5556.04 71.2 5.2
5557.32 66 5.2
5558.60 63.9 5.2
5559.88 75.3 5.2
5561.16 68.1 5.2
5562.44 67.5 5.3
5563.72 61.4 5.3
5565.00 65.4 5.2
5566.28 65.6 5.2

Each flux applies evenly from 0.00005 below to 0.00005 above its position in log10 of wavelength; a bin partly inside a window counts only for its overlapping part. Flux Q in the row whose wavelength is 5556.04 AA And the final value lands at 71.2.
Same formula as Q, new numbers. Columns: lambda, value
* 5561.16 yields 68.1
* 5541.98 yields 65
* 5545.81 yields 70.9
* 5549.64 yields 59.6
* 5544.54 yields 62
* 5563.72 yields 61.4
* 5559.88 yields 75.3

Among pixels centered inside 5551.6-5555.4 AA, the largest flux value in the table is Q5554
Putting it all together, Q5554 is 71.5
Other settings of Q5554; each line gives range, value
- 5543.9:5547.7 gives 70.9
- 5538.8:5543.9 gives 69.8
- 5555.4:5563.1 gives 75.3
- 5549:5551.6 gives 69.9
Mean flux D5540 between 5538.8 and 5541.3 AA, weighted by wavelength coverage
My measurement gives 64.4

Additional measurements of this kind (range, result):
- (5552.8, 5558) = 69.2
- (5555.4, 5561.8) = 68.9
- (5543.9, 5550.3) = 64.2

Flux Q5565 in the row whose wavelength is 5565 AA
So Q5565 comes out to 65.4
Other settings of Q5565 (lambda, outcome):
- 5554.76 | 68.5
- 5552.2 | 68.9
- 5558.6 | 63.9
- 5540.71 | 62.9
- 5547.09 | 66.9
